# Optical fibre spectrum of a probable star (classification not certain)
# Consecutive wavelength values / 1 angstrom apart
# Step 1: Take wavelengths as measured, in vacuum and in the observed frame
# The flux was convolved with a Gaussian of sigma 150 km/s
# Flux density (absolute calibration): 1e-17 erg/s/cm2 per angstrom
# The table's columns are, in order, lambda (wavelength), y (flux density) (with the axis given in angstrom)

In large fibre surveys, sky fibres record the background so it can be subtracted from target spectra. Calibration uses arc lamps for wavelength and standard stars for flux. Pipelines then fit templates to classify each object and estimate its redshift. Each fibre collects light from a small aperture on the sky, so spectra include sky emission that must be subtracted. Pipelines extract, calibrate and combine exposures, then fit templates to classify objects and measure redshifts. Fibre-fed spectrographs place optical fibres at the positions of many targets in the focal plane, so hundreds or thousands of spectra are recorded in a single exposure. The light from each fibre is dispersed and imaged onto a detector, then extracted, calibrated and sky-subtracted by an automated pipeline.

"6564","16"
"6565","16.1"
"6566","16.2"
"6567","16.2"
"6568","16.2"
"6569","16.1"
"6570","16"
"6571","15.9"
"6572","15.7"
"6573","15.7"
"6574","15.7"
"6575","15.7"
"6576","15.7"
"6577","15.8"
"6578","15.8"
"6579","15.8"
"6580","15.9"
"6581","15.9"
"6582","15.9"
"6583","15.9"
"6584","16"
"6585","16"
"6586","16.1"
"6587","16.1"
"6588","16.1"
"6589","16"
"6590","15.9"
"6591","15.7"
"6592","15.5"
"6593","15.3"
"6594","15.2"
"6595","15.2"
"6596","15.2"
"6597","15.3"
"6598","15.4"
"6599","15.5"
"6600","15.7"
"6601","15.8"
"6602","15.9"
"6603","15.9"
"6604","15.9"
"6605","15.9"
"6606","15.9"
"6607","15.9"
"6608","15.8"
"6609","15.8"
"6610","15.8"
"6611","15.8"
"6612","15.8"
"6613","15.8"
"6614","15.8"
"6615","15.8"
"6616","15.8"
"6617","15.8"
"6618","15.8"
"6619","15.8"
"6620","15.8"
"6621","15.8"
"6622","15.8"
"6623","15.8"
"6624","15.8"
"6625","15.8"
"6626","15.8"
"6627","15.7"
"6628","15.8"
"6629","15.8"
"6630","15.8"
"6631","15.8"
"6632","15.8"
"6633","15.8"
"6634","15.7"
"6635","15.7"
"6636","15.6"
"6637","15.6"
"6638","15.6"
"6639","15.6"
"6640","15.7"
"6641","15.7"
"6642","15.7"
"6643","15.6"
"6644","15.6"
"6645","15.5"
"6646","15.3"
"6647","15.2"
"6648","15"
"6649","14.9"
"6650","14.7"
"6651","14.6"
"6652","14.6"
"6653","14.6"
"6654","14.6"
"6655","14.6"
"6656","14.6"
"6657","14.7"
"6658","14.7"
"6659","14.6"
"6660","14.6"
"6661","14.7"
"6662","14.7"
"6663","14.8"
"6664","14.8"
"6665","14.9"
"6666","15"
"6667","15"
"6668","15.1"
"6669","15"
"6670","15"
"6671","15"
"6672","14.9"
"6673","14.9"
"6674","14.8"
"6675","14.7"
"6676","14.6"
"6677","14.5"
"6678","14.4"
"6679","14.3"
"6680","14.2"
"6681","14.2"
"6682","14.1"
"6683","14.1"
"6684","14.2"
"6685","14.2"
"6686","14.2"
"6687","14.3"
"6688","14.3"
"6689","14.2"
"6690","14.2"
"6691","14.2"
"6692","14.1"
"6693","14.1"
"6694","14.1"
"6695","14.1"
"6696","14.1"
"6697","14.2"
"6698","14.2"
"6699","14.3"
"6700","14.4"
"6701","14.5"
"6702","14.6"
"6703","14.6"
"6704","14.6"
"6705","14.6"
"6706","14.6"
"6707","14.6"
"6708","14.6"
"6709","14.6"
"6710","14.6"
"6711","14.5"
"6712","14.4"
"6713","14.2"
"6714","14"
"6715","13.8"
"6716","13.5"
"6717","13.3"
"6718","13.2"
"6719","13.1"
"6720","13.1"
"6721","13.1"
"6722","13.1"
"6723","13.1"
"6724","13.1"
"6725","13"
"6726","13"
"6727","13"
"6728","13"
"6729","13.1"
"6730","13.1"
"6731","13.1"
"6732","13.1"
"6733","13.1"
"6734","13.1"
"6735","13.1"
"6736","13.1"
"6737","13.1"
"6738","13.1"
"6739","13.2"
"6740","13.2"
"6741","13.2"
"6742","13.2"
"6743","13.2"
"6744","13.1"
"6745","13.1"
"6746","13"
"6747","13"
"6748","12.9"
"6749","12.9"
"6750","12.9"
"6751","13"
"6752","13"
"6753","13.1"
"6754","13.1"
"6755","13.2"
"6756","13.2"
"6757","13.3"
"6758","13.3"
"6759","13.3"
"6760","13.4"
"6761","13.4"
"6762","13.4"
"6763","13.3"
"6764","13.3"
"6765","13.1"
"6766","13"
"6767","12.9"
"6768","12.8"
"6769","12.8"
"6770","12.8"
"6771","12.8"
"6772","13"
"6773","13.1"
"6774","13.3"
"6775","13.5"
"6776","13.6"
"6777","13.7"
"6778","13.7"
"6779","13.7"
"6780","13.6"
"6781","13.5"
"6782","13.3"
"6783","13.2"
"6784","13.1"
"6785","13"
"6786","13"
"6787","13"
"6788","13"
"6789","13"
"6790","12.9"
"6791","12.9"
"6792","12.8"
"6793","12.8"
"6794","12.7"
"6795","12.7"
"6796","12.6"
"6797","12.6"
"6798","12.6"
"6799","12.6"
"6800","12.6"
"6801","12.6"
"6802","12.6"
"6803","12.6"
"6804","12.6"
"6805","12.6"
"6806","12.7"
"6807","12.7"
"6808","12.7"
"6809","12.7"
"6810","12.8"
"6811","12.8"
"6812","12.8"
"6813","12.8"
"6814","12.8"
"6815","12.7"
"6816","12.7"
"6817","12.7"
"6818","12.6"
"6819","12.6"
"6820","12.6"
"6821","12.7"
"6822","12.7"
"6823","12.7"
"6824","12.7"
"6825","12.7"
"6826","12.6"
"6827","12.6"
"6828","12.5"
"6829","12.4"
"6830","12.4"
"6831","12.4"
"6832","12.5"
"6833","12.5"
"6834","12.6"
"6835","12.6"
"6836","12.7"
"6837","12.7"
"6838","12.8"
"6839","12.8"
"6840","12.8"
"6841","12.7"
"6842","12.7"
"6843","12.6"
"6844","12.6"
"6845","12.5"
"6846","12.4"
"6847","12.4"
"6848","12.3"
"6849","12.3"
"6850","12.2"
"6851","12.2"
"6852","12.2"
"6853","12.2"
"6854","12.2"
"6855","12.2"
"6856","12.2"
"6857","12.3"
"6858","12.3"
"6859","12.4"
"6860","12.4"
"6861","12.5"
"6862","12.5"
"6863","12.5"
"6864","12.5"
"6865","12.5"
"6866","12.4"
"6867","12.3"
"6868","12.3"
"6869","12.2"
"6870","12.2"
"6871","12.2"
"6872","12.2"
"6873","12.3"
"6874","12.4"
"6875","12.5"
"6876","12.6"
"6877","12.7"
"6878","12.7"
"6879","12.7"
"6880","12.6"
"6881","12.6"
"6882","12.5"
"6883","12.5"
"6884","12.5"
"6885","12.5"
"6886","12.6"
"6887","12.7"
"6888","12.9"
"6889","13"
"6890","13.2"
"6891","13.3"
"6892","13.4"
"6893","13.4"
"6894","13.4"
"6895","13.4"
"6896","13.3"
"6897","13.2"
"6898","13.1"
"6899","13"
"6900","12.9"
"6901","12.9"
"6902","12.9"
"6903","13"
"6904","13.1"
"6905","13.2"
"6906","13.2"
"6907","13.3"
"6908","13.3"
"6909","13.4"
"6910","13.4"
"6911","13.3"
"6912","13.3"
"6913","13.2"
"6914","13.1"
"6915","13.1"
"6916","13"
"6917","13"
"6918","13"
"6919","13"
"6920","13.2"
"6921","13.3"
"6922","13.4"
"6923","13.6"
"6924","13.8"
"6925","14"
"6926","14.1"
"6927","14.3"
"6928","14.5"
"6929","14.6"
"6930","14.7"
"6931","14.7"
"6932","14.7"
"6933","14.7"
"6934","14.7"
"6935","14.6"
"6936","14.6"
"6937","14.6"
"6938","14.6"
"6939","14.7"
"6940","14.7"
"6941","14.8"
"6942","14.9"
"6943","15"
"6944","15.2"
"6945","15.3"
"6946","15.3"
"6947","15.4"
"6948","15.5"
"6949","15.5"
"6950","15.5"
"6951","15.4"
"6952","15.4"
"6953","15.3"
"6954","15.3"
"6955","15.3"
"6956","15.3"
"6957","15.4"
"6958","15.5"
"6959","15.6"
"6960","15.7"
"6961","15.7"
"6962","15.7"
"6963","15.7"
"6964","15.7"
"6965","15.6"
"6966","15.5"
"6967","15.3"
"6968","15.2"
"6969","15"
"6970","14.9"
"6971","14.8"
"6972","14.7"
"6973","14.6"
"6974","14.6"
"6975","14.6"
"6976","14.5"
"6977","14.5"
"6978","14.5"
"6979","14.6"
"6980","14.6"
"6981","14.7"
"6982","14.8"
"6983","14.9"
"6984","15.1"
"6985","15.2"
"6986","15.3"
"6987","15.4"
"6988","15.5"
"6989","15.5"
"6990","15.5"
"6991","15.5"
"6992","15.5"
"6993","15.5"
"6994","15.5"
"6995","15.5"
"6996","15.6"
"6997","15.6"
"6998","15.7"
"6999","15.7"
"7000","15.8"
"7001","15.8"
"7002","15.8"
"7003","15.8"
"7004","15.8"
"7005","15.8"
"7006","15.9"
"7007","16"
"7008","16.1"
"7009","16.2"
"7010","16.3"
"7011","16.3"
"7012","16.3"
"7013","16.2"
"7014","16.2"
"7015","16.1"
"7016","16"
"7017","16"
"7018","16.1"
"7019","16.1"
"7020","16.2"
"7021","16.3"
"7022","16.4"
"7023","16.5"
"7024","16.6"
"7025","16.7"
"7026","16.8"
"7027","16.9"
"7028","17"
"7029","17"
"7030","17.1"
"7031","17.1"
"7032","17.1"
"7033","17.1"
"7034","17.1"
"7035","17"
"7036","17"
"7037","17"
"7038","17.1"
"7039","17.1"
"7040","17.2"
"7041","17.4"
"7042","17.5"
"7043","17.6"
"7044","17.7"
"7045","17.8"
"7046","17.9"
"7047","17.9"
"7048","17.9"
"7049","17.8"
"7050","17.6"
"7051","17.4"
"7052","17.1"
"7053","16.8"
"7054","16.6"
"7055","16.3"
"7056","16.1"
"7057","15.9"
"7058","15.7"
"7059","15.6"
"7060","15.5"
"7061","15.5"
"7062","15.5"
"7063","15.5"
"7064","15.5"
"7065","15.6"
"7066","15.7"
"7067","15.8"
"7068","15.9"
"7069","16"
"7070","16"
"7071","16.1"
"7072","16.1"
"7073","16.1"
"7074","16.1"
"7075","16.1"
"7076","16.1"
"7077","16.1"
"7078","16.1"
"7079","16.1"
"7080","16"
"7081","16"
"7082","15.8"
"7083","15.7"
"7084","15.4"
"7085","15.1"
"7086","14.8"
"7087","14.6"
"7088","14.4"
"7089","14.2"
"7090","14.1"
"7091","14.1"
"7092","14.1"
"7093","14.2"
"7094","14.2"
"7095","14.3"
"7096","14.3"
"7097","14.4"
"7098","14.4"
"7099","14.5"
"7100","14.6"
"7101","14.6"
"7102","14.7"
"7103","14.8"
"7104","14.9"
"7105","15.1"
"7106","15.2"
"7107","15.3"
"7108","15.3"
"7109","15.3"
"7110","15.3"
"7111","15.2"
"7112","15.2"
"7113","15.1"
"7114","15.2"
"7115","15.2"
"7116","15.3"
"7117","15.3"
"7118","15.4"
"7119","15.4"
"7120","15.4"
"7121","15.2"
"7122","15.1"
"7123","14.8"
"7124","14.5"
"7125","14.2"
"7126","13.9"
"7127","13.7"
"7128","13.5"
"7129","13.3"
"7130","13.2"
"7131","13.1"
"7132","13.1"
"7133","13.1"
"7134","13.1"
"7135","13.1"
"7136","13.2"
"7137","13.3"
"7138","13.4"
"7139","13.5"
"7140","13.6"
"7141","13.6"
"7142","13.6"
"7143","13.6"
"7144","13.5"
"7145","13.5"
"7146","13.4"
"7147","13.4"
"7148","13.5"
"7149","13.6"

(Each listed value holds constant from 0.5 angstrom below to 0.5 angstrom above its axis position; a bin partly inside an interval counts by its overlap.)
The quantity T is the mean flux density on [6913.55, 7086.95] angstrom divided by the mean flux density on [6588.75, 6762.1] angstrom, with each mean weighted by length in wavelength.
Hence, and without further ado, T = 1.1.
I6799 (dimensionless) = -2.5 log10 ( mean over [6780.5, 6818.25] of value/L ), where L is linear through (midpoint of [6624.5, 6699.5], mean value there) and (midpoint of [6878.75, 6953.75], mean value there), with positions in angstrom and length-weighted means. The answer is 0.12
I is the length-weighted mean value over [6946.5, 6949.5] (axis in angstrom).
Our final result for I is 15.5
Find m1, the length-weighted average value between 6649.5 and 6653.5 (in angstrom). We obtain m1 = 14.6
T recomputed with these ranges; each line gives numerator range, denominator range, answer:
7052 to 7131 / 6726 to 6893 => 1.19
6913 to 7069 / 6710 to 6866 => 1.21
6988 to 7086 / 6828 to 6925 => 1.28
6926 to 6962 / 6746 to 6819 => 1.16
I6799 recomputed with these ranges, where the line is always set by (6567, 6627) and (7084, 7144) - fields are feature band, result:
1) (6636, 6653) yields 0.026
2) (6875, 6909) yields 0.158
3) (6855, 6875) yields 0.215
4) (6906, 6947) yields 0.062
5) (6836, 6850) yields 0.200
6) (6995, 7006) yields -0.075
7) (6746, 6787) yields 0.163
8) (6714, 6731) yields 0.172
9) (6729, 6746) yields 0.174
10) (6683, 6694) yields 0.098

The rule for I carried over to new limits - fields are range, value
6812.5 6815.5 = 12.8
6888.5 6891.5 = 13.2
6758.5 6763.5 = 13.4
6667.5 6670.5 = 15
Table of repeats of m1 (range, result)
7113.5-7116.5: 15.2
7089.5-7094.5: 14.1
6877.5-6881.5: 12.6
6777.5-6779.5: 13.7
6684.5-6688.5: 14.2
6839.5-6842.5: 12.7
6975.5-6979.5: 14.5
